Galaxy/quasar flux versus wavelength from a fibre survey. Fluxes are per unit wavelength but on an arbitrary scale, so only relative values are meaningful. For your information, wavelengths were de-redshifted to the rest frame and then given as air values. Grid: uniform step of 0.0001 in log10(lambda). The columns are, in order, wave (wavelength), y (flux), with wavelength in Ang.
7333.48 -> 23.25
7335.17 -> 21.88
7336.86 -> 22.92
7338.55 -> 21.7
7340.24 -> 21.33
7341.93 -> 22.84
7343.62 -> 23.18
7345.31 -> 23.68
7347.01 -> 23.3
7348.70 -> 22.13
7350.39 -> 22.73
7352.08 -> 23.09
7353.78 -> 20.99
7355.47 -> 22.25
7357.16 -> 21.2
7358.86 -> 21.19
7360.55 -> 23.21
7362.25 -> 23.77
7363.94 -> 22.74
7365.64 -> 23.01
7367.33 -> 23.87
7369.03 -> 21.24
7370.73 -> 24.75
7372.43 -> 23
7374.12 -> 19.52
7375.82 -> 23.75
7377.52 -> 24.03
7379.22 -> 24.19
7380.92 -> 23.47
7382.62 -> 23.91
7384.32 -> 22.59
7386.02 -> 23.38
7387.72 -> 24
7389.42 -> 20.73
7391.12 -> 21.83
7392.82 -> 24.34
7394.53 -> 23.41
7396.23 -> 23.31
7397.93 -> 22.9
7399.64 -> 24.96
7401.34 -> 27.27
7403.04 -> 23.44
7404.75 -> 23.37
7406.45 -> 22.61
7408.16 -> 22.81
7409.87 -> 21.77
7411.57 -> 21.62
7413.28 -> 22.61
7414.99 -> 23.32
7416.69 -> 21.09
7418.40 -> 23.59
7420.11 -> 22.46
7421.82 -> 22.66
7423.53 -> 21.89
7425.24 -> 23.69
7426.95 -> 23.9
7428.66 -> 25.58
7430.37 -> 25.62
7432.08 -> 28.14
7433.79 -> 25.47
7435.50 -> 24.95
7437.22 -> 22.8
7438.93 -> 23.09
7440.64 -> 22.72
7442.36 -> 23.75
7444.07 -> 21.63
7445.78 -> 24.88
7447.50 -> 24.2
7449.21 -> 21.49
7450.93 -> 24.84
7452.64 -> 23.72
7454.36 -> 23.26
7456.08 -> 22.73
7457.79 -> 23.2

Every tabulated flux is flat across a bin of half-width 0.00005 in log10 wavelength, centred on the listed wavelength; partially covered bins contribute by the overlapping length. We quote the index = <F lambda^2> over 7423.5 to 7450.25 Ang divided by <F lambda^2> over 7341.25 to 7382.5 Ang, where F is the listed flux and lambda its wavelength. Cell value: 1.1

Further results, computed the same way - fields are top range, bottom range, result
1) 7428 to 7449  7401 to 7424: 1.07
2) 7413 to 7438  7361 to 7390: 1.05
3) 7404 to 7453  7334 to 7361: 1.07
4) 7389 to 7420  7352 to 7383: 1.02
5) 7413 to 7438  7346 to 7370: 1.08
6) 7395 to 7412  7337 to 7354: 1.06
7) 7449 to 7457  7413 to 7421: 1.04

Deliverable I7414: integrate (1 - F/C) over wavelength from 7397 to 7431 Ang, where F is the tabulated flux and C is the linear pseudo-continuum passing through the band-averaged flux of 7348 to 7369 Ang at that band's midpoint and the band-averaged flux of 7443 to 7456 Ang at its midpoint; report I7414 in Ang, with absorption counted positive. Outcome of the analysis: -0.5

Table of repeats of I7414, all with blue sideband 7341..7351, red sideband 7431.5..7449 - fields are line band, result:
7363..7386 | 0.2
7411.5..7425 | 0.7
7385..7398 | 0.3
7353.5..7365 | 0.4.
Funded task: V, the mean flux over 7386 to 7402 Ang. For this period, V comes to 23.6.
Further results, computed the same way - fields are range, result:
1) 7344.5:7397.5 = 22.9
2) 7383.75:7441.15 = 23.5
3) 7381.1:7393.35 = 23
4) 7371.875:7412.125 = 23.2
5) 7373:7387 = 23.1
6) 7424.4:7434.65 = 25.4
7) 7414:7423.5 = 22.6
